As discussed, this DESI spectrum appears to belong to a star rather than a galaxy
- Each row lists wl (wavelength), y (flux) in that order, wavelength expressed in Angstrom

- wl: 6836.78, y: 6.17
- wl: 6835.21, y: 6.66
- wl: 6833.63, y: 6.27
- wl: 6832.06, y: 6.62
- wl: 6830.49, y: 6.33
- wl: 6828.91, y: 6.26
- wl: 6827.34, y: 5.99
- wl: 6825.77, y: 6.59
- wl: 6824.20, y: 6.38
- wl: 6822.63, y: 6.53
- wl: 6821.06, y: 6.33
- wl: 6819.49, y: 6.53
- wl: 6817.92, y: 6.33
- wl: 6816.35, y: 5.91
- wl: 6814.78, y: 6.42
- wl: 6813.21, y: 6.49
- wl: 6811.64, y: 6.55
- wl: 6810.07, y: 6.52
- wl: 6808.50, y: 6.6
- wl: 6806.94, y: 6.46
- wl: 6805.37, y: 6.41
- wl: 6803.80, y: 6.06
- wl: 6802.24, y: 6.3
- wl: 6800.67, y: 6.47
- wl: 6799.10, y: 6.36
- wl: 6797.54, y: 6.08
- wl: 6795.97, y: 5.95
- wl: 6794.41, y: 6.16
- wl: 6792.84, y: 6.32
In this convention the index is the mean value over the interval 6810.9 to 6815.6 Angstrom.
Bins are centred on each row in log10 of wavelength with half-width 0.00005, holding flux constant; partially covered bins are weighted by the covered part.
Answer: 6.48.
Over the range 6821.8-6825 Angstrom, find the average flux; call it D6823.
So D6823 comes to 6.46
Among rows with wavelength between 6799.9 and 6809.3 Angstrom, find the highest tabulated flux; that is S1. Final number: 6.6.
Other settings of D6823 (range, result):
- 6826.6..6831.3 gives 6.19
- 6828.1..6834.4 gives 6.37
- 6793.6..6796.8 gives 6.05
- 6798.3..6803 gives 6.37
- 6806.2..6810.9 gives 6.53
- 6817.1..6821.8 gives 6.39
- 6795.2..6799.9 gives 6.13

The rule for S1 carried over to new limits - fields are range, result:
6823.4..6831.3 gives 6.59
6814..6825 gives 6.53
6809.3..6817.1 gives 6.55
